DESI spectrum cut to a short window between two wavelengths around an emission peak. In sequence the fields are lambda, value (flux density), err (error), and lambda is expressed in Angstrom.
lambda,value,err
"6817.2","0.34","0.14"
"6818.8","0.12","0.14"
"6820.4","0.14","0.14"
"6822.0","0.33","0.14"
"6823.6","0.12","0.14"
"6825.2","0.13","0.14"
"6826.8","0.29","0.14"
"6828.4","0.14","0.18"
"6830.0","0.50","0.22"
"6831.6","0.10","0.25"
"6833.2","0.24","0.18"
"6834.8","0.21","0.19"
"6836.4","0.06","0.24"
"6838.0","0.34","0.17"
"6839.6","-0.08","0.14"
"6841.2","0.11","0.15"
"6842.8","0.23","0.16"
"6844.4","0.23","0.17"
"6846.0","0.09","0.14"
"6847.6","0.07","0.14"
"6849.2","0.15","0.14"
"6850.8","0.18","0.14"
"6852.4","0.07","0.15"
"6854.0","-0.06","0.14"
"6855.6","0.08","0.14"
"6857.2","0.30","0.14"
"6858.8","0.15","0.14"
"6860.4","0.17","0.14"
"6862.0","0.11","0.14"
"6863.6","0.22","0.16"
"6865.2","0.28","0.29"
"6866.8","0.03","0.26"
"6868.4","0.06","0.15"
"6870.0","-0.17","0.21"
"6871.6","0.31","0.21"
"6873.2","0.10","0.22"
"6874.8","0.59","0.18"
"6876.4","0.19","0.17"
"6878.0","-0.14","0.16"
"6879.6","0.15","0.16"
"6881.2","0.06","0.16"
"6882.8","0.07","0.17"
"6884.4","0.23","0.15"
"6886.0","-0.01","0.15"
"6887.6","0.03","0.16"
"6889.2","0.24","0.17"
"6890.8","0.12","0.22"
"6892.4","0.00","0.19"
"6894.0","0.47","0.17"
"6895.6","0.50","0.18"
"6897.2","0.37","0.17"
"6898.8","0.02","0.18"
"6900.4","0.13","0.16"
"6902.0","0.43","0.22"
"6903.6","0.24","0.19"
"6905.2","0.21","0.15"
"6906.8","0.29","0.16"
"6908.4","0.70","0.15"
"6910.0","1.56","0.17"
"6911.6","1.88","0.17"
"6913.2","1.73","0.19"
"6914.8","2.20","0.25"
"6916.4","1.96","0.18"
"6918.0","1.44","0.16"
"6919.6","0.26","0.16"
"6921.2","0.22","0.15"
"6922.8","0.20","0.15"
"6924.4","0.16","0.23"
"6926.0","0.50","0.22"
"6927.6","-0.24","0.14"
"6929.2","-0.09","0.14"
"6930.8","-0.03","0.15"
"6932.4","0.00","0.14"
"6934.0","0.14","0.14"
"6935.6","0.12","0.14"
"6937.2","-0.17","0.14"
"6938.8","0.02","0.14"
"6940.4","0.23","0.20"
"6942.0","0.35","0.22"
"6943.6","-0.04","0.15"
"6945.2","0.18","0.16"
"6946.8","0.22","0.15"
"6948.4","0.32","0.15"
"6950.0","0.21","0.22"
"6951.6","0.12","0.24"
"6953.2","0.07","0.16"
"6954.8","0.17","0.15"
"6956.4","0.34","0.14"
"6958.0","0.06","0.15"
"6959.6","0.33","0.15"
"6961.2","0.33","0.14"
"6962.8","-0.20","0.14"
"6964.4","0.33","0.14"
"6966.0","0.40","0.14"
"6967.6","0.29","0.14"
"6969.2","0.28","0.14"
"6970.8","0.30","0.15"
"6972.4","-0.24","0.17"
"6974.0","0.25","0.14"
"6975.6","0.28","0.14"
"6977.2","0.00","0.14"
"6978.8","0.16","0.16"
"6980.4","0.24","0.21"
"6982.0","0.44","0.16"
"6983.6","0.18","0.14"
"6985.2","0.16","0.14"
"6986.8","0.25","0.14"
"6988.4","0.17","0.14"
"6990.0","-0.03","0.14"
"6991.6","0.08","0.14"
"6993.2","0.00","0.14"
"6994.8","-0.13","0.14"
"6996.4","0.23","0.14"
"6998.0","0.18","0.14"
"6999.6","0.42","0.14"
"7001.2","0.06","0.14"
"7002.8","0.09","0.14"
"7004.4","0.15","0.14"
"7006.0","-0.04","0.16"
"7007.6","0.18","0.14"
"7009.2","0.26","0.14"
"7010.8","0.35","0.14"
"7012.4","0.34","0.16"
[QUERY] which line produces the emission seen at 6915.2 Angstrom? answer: [O II]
